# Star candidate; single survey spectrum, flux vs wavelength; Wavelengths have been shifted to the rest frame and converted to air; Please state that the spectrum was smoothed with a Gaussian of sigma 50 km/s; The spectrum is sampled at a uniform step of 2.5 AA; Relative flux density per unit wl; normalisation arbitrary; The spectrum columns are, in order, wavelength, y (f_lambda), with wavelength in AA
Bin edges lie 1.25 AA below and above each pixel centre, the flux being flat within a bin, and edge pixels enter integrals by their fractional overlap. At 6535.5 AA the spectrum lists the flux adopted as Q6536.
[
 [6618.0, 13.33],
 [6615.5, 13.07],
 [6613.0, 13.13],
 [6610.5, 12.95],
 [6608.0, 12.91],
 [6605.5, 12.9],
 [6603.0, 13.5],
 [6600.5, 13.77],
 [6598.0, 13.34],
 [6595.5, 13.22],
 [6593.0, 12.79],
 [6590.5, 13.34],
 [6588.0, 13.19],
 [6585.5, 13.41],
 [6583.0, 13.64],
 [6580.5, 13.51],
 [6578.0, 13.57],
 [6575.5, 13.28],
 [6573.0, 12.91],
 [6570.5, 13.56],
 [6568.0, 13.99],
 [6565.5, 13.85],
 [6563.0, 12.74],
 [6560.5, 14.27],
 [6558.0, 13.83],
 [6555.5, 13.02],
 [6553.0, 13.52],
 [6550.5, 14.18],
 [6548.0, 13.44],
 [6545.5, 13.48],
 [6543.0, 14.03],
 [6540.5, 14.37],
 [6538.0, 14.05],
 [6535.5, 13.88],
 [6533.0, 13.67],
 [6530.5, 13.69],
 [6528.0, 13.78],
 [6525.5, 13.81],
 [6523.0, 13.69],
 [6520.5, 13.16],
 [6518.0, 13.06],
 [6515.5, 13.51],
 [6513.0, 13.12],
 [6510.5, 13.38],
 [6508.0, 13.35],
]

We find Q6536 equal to 13.88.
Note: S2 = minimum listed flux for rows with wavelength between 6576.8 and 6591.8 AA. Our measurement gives 13.19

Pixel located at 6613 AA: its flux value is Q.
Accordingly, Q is 13.13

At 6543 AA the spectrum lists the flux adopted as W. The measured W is 14.03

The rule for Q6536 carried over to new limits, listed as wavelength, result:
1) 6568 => 13.99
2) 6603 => 13.5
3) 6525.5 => 13.81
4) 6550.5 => 14.18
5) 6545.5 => 13.48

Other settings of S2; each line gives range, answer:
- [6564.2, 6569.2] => 13.85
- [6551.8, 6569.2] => 12.74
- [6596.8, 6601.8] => 13.34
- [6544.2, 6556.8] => 13.02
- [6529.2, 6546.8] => 13.48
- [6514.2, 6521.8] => 13.06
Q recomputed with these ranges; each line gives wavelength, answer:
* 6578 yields 13.57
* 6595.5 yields 13.22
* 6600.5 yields 13.77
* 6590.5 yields 13.34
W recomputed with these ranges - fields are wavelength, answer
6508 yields 13.35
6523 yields 13.69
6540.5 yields 14.37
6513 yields 13.12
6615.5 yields 13.07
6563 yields 12.74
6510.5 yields 13.38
